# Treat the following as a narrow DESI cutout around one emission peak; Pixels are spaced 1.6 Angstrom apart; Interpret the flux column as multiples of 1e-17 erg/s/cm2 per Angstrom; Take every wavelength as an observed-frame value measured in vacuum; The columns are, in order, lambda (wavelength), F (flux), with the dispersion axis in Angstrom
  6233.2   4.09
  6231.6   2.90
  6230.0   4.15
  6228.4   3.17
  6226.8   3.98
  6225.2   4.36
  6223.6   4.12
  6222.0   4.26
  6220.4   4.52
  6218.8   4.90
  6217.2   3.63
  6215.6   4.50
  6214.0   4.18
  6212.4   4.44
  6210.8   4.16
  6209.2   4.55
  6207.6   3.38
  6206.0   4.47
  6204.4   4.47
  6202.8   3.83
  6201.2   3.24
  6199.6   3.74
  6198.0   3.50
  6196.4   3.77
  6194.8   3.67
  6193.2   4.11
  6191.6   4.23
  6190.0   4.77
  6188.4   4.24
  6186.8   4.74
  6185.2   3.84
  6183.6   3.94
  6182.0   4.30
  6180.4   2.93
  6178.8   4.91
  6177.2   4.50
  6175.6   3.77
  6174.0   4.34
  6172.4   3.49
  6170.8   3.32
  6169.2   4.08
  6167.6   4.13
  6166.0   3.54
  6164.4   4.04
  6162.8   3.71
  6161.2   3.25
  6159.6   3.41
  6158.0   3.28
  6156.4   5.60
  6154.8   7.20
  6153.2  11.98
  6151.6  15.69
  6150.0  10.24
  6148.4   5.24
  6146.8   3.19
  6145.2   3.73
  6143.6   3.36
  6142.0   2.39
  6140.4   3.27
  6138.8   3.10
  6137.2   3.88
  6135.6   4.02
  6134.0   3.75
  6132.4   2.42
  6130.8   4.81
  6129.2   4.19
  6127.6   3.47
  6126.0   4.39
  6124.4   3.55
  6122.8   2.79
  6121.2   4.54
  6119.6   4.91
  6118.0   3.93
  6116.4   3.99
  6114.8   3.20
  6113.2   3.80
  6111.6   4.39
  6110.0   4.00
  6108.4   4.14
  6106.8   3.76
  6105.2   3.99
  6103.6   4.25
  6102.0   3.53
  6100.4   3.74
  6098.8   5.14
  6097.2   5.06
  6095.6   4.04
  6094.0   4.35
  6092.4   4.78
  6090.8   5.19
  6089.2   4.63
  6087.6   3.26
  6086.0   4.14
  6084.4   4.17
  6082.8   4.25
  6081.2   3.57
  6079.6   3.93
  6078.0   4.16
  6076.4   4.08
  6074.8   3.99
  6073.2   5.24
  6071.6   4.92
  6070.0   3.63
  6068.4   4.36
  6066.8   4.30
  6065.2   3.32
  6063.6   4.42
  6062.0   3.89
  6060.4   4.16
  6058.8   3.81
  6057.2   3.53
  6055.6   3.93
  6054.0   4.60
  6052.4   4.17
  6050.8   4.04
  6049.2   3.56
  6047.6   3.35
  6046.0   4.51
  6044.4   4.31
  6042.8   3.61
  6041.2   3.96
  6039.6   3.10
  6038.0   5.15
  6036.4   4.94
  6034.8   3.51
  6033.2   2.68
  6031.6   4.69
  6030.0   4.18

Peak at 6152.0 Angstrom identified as H-beta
